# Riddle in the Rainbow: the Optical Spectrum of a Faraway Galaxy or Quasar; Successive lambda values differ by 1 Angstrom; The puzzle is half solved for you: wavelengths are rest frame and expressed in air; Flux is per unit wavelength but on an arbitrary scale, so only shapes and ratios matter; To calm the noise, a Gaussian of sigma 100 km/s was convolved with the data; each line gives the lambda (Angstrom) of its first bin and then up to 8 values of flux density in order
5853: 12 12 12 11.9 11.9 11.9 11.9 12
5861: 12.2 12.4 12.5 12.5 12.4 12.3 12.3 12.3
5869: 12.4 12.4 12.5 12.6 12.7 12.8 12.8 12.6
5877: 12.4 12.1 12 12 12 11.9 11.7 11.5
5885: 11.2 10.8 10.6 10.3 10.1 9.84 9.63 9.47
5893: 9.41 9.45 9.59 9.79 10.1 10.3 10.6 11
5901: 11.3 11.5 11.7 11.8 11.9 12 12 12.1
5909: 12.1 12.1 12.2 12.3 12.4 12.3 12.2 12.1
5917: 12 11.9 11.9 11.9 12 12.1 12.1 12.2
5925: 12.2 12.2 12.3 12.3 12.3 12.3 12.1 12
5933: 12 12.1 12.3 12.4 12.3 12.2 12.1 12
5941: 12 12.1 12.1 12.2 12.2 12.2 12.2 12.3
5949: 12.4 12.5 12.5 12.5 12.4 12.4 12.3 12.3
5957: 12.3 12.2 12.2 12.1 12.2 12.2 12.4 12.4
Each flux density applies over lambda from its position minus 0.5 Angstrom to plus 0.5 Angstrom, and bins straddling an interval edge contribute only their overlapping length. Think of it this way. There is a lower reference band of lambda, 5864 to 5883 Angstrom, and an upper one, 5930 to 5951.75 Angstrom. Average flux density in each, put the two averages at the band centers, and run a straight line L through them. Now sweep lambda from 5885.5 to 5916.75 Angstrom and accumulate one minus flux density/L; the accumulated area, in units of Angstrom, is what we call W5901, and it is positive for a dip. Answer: 3.1 Angstrom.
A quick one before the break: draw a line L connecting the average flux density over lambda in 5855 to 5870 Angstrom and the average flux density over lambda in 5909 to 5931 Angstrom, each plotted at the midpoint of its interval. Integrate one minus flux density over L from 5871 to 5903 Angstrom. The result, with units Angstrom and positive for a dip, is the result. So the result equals 2.77 Angstrom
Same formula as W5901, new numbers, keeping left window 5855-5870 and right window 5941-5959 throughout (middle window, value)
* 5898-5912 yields 0.6 Angstrom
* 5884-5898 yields 2.5 Angstrom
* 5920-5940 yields 0.2 Angstrom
